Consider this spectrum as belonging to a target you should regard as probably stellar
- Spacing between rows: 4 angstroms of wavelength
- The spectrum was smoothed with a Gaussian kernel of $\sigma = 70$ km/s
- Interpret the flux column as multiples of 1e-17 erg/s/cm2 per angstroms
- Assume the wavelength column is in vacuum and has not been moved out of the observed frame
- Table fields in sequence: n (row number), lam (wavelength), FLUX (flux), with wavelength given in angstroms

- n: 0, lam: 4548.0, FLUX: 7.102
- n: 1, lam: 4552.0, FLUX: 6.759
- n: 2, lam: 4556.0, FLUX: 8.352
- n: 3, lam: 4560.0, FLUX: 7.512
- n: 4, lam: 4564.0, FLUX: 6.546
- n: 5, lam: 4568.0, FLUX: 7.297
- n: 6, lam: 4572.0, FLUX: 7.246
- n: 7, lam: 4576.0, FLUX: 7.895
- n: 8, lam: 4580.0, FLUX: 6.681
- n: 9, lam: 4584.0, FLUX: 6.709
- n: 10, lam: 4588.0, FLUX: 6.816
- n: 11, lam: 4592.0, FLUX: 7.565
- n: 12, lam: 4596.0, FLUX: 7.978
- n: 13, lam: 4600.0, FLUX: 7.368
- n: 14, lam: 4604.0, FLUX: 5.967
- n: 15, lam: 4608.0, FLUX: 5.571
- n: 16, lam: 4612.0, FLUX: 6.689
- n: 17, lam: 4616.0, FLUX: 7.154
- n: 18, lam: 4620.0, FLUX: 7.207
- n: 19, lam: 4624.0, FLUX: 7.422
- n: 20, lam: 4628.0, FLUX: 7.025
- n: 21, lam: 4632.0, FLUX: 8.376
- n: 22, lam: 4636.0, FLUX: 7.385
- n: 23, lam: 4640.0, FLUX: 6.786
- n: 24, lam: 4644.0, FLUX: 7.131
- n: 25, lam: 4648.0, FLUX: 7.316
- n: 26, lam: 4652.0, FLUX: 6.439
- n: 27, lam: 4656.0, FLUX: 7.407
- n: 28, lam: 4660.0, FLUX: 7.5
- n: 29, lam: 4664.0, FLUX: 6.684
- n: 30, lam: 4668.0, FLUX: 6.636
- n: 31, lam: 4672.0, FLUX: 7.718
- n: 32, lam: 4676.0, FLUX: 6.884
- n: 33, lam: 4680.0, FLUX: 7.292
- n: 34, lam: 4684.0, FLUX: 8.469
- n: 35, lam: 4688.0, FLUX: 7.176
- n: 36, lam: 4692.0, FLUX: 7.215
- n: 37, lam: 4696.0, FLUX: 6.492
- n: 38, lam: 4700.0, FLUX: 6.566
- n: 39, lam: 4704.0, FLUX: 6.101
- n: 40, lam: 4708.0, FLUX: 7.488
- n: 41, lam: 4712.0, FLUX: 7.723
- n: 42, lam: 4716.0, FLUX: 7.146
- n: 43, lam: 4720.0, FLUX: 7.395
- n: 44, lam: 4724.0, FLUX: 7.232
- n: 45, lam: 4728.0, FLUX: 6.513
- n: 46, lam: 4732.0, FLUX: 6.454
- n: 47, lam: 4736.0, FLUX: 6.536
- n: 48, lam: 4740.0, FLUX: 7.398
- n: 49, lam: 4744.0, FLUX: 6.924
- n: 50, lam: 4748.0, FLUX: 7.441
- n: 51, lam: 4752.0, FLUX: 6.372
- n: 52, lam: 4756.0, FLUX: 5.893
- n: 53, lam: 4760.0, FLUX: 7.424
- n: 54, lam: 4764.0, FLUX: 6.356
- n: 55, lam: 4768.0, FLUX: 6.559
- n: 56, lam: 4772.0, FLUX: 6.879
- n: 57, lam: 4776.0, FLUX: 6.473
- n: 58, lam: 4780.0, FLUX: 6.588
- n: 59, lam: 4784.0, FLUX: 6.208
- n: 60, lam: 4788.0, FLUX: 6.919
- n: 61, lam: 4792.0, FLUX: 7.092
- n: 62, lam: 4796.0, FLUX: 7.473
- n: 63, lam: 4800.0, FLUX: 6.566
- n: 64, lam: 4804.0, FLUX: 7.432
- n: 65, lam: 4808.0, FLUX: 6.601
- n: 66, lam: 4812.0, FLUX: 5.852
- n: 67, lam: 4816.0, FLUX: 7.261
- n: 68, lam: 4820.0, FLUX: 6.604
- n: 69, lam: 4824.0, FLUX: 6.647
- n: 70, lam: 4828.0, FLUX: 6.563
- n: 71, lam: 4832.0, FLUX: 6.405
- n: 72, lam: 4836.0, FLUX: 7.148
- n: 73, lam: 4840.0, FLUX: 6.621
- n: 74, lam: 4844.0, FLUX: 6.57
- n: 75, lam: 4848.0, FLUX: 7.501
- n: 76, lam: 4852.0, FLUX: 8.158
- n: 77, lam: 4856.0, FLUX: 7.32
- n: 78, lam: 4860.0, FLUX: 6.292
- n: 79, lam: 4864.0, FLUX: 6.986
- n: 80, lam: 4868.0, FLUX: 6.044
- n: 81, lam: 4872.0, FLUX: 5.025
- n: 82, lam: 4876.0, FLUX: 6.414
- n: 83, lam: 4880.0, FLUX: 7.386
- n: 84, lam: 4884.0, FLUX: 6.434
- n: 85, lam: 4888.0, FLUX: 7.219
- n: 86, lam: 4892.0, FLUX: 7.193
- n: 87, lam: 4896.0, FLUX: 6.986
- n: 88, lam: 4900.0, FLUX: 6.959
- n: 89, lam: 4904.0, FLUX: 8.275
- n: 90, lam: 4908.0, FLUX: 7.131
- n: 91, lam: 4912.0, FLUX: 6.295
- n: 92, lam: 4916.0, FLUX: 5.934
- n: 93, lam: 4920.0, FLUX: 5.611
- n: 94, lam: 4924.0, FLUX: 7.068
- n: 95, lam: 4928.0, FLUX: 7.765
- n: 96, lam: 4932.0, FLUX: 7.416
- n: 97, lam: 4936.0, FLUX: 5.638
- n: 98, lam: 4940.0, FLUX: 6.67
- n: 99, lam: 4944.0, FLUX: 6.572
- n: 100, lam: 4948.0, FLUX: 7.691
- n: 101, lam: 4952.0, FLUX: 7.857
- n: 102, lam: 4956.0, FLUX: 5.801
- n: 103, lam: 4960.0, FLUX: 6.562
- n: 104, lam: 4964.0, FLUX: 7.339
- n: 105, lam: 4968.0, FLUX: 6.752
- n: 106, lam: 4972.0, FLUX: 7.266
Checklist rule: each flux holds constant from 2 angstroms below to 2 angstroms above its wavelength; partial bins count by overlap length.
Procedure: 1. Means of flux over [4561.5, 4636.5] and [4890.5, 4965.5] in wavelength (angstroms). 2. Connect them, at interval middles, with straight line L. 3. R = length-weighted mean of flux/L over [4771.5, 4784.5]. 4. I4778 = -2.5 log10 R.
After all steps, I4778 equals 0.071 mag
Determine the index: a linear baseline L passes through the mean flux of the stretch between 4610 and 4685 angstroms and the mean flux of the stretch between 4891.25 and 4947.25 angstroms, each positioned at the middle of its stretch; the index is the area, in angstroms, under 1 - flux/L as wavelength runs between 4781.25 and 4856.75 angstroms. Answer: 1.02 angstroms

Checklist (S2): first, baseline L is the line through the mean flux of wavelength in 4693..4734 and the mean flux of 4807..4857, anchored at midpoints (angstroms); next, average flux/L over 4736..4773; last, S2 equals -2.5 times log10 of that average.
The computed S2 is 0.02 mag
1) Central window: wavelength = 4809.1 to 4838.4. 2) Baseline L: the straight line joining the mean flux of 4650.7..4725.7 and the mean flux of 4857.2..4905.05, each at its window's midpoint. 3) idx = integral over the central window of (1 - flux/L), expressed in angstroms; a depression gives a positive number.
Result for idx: 1.0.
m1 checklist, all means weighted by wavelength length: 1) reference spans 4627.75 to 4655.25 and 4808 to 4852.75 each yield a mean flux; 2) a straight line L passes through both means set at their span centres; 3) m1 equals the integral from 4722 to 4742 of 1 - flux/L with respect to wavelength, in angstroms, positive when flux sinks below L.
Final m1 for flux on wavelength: 0.6 angstroms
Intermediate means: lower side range 7.23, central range 6.83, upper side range 6.8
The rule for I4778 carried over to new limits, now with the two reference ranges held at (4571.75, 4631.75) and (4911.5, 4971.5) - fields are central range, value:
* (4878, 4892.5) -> -0.04 mag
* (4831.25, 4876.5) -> 0.02 mag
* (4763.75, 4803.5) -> 0.02 mag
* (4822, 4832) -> 0.05 mag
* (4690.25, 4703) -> 0.04 mag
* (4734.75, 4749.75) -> -0.03 mag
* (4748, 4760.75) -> 0.05 mag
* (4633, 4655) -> -0.01 mag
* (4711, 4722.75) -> -0.07 mag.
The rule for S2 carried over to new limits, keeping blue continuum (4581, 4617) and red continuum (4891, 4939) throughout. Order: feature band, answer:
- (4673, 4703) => -0.04 mag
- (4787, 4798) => -0.05 mag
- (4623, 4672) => -0.05 mag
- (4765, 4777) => 0.04 mag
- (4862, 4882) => 0.08 mag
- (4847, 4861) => -0.08 mag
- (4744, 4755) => 0.01 mag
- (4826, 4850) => 0.01 mag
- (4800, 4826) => 0.02 mag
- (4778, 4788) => 0.06 mag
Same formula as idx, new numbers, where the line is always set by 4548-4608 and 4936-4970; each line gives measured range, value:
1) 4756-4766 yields 0.42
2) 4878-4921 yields -0.07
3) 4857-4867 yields 0.37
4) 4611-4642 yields -0.78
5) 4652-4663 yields -0.20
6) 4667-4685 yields -0.84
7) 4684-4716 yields -0.16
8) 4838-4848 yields 0.21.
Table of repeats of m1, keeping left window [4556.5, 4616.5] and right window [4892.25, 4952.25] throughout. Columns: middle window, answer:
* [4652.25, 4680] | -0.42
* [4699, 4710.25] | 0.37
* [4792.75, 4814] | 0.45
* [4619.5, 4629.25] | -0.30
